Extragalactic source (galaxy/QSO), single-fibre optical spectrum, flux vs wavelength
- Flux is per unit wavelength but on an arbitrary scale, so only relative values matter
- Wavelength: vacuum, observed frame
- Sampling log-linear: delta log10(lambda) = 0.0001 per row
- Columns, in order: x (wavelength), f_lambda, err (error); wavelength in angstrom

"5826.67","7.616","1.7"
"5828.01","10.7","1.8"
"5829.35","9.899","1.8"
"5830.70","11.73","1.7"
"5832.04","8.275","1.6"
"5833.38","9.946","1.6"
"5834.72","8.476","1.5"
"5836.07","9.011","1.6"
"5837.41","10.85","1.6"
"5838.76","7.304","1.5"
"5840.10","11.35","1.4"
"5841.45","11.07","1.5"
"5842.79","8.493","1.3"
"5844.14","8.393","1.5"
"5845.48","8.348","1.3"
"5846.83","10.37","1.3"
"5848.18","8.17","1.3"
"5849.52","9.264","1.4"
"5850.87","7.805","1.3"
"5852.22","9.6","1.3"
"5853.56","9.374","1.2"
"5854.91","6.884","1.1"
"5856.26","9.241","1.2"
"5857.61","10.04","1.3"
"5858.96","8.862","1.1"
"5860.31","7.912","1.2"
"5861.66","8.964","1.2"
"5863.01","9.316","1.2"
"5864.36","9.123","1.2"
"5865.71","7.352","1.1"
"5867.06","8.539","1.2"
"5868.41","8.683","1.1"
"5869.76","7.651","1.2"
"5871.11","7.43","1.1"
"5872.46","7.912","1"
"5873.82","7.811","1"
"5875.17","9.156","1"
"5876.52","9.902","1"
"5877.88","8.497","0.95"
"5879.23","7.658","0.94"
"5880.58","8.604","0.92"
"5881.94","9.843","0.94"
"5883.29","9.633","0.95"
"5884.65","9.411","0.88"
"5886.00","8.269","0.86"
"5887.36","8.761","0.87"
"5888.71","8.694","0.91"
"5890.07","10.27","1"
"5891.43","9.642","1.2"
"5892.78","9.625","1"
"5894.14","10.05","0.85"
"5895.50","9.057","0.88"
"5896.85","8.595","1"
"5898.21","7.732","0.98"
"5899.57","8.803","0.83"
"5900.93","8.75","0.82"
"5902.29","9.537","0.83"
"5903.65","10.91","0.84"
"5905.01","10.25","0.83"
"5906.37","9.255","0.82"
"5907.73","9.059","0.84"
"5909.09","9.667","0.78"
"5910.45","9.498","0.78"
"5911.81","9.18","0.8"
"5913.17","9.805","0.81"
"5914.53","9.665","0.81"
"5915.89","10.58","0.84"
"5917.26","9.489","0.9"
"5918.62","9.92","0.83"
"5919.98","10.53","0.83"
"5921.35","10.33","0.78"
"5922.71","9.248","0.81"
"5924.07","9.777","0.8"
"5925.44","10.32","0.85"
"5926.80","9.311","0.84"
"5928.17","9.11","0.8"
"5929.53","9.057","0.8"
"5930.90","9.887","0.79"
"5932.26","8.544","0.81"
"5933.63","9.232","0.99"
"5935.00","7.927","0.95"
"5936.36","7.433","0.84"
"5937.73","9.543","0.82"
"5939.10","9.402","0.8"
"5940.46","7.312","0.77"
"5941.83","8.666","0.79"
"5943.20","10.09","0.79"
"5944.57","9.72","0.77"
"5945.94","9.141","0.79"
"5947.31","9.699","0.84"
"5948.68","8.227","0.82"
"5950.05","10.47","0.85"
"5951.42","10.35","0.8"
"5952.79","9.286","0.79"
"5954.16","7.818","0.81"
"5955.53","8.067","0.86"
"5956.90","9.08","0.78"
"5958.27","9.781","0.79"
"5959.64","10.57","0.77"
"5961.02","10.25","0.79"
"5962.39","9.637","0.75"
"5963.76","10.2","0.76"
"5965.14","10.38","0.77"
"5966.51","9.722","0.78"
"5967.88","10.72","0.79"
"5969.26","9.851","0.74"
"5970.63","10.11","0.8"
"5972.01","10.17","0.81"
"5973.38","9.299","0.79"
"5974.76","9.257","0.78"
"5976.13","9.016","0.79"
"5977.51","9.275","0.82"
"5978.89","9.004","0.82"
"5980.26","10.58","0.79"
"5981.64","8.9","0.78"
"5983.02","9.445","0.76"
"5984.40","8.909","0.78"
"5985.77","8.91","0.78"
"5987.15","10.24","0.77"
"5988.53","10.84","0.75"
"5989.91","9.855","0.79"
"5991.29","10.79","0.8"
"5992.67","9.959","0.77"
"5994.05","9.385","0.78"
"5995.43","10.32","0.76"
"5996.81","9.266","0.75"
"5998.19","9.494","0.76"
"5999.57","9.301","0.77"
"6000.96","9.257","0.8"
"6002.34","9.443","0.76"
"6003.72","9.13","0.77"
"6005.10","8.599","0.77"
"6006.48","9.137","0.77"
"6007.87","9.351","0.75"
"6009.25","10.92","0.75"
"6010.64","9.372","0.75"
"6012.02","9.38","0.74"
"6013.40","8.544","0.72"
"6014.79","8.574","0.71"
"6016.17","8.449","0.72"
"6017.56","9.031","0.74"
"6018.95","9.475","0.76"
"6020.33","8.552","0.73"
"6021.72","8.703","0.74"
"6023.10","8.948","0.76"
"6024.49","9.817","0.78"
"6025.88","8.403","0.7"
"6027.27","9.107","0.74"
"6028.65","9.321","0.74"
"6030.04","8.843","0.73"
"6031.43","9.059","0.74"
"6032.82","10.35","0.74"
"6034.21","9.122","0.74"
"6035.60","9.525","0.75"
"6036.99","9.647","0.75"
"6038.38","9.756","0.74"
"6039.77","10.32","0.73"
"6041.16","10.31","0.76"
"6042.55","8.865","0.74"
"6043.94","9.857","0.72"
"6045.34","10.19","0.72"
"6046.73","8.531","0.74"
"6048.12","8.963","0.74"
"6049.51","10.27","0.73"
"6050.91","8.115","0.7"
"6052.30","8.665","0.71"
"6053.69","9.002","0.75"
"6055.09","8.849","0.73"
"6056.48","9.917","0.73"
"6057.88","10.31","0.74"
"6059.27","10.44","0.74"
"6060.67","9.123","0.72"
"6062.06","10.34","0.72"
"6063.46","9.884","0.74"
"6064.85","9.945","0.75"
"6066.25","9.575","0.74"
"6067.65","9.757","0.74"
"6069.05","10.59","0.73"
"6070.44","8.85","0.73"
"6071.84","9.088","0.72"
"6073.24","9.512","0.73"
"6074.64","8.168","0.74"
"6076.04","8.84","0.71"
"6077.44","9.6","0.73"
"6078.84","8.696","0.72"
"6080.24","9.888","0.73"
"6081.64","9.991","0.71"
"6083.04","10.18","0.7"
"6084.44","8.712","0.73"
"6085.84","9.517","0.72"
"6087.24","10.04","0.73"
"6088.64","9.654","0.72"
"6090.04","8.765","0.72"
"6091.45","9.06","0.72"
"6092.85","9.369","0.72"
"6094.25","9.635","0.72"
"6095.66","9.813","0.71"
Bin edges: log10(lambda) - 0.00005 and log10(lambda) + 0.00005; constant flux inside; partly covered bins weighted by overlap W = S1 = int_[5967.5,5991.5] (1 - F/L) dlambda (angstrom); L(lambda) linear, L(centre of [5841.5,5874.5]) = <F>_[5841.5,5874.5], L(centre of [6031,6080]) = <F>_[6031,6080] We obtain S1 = -1.43 angstrom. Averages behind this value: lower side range 8.61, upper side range 9.49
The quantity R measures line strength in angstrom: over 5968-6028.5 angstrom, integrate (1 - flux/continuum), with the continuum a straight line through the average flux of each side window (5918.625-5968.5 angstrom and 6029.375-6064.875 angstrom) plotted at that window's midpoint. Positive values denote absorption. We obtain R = 0.4 angstrom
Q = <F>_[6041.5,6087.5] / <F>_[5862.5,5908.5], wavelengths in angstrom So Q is 1.06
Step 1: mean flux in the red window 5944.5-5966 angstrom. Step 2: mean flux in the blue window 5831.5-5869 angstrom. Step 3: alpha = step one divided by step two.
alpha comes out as 1.06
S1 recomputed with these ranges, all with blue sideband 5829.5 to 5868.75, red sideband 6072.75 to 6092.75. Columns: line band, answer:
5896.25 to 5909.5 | -0.2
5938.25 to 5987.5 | -1.5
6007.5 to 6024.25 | 0.2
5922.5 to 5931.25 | -0.4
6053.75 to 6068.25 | -0.7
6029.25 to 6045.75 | -0.6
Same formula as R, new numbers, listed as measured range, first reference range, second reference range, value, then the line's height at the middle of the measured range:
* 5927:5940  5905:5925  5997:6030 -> 1.0 angstrom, 9.63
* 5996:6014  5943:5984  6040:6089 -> 0.4 angstrom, 9.55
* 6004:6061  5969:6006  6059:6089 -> 1.5 angstrom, 9.56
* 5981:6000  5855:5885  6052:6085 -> -1.1 angstrom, 9.18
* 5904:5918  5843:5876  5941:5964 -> -0.9 angstrom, 9.07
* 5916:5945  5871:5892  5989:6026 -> -0.8 angstrom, 9.05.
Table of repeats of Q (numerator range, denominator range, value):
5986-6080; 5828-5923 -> 1.03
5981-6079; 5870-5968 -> 1.01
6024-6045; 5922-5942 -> 1.06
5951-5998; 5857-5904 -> 1.09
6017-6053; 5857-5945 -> 1.02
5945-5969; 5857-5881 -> 1.13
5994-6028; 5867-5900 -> 1.04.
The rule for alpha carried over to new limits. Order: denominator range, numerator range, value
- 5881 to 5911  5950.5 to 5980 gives 1.03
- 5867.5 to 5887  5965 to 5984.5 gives 1.12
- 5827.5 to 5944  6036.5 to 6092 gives 1.04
